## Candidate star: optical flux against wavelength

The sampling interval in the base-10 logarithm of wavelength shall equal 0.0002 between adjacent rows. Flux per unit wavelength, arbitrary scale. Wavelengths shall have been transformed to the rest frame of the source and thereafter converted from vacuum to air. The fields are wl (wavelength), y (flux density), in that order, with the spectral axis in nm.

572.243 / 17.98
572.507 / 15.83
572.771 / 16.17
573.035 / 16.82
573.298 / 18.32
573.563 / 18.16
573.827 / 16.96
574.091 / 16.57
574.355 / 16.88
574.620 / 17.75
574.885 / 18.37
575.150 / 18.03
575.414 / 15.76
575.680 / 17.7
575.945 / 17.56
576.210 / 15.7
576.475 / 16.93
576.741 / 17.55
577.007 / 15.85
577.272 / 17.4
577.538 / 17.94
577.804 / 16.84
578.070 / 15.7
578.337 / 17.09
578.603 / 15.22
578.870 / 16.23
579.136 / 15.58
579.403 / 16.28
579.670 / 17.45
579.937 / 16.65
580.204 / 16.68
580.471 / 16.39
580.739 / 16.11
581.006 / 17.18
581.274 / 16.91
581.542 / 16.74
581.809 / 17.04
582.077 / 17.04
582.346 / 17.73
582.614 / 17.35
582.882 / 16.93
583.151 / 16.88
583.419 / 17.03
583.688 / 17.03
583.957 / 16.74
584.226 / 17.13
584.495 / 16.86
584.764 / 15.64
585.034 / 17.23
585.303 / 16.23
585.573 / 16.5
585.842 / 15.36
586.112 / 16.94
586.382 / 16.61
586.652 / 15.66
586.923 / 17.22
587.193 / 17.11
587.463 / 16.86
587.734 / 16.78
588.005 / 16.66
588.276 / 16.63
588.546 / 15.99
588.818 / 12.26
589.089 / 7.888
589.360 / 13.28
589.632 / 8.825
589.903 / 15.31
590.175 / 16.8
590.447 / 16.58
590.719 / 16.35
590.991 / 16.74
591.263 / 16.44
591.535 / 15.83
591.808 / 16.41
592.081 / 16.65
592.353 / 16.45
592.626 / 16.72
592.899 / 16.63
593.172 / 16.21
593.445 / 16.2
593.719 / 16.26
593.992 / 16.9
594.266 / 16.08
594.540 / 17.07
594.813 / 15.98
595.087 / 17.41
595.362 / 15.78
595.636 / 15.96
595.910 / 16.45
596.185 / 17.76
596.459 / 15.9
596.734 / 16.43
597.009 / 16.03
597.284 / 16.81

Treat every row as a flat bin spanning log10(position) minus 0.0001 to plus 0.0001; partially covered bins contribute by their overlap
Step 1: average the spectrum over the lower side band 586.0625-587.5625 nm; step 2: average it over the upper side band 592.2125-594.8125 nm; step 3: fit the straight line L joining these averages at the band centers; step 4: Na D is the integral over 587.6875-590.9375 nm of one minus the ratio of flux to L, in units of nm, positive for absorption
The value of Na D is 0.428 nm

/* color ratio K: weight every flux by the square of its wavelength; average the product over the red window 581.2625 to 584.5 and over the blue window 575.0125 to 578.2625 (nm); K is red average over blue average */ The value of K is 1.0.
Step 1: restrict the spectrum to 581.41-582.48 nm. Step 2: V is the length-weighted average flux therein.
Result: 17.1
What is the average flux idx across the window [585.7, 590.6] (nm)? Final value 15.2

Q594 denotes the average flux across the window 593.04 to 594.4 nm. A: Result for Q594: 16.3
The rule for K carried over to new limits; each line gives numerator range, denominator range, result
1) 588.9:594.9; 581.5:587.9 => 0.95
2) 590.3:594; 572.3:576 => 1.02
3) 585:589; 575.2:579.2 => 1.00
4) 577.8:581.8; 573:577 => 0.97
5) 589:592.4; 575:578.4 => 0.93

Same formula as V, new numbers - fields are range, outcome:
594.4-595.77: 16.4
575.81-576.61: 16.7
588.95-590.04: 11.3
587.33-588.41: 16.7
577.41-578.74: 16.5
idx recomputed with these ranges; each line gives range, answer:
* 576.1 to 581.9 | 16.6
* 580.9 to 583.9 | 17.1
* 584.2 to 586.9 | 16.4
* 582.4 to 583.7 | 17.1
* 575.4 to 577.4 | 16.9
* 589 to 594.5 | 15.5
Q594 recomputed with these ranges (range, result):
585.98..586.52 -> 16.8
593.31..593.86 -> 16.2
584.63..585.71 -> 16.4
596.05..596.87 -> 16.7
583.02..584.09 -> 16.9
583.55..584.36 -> 17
